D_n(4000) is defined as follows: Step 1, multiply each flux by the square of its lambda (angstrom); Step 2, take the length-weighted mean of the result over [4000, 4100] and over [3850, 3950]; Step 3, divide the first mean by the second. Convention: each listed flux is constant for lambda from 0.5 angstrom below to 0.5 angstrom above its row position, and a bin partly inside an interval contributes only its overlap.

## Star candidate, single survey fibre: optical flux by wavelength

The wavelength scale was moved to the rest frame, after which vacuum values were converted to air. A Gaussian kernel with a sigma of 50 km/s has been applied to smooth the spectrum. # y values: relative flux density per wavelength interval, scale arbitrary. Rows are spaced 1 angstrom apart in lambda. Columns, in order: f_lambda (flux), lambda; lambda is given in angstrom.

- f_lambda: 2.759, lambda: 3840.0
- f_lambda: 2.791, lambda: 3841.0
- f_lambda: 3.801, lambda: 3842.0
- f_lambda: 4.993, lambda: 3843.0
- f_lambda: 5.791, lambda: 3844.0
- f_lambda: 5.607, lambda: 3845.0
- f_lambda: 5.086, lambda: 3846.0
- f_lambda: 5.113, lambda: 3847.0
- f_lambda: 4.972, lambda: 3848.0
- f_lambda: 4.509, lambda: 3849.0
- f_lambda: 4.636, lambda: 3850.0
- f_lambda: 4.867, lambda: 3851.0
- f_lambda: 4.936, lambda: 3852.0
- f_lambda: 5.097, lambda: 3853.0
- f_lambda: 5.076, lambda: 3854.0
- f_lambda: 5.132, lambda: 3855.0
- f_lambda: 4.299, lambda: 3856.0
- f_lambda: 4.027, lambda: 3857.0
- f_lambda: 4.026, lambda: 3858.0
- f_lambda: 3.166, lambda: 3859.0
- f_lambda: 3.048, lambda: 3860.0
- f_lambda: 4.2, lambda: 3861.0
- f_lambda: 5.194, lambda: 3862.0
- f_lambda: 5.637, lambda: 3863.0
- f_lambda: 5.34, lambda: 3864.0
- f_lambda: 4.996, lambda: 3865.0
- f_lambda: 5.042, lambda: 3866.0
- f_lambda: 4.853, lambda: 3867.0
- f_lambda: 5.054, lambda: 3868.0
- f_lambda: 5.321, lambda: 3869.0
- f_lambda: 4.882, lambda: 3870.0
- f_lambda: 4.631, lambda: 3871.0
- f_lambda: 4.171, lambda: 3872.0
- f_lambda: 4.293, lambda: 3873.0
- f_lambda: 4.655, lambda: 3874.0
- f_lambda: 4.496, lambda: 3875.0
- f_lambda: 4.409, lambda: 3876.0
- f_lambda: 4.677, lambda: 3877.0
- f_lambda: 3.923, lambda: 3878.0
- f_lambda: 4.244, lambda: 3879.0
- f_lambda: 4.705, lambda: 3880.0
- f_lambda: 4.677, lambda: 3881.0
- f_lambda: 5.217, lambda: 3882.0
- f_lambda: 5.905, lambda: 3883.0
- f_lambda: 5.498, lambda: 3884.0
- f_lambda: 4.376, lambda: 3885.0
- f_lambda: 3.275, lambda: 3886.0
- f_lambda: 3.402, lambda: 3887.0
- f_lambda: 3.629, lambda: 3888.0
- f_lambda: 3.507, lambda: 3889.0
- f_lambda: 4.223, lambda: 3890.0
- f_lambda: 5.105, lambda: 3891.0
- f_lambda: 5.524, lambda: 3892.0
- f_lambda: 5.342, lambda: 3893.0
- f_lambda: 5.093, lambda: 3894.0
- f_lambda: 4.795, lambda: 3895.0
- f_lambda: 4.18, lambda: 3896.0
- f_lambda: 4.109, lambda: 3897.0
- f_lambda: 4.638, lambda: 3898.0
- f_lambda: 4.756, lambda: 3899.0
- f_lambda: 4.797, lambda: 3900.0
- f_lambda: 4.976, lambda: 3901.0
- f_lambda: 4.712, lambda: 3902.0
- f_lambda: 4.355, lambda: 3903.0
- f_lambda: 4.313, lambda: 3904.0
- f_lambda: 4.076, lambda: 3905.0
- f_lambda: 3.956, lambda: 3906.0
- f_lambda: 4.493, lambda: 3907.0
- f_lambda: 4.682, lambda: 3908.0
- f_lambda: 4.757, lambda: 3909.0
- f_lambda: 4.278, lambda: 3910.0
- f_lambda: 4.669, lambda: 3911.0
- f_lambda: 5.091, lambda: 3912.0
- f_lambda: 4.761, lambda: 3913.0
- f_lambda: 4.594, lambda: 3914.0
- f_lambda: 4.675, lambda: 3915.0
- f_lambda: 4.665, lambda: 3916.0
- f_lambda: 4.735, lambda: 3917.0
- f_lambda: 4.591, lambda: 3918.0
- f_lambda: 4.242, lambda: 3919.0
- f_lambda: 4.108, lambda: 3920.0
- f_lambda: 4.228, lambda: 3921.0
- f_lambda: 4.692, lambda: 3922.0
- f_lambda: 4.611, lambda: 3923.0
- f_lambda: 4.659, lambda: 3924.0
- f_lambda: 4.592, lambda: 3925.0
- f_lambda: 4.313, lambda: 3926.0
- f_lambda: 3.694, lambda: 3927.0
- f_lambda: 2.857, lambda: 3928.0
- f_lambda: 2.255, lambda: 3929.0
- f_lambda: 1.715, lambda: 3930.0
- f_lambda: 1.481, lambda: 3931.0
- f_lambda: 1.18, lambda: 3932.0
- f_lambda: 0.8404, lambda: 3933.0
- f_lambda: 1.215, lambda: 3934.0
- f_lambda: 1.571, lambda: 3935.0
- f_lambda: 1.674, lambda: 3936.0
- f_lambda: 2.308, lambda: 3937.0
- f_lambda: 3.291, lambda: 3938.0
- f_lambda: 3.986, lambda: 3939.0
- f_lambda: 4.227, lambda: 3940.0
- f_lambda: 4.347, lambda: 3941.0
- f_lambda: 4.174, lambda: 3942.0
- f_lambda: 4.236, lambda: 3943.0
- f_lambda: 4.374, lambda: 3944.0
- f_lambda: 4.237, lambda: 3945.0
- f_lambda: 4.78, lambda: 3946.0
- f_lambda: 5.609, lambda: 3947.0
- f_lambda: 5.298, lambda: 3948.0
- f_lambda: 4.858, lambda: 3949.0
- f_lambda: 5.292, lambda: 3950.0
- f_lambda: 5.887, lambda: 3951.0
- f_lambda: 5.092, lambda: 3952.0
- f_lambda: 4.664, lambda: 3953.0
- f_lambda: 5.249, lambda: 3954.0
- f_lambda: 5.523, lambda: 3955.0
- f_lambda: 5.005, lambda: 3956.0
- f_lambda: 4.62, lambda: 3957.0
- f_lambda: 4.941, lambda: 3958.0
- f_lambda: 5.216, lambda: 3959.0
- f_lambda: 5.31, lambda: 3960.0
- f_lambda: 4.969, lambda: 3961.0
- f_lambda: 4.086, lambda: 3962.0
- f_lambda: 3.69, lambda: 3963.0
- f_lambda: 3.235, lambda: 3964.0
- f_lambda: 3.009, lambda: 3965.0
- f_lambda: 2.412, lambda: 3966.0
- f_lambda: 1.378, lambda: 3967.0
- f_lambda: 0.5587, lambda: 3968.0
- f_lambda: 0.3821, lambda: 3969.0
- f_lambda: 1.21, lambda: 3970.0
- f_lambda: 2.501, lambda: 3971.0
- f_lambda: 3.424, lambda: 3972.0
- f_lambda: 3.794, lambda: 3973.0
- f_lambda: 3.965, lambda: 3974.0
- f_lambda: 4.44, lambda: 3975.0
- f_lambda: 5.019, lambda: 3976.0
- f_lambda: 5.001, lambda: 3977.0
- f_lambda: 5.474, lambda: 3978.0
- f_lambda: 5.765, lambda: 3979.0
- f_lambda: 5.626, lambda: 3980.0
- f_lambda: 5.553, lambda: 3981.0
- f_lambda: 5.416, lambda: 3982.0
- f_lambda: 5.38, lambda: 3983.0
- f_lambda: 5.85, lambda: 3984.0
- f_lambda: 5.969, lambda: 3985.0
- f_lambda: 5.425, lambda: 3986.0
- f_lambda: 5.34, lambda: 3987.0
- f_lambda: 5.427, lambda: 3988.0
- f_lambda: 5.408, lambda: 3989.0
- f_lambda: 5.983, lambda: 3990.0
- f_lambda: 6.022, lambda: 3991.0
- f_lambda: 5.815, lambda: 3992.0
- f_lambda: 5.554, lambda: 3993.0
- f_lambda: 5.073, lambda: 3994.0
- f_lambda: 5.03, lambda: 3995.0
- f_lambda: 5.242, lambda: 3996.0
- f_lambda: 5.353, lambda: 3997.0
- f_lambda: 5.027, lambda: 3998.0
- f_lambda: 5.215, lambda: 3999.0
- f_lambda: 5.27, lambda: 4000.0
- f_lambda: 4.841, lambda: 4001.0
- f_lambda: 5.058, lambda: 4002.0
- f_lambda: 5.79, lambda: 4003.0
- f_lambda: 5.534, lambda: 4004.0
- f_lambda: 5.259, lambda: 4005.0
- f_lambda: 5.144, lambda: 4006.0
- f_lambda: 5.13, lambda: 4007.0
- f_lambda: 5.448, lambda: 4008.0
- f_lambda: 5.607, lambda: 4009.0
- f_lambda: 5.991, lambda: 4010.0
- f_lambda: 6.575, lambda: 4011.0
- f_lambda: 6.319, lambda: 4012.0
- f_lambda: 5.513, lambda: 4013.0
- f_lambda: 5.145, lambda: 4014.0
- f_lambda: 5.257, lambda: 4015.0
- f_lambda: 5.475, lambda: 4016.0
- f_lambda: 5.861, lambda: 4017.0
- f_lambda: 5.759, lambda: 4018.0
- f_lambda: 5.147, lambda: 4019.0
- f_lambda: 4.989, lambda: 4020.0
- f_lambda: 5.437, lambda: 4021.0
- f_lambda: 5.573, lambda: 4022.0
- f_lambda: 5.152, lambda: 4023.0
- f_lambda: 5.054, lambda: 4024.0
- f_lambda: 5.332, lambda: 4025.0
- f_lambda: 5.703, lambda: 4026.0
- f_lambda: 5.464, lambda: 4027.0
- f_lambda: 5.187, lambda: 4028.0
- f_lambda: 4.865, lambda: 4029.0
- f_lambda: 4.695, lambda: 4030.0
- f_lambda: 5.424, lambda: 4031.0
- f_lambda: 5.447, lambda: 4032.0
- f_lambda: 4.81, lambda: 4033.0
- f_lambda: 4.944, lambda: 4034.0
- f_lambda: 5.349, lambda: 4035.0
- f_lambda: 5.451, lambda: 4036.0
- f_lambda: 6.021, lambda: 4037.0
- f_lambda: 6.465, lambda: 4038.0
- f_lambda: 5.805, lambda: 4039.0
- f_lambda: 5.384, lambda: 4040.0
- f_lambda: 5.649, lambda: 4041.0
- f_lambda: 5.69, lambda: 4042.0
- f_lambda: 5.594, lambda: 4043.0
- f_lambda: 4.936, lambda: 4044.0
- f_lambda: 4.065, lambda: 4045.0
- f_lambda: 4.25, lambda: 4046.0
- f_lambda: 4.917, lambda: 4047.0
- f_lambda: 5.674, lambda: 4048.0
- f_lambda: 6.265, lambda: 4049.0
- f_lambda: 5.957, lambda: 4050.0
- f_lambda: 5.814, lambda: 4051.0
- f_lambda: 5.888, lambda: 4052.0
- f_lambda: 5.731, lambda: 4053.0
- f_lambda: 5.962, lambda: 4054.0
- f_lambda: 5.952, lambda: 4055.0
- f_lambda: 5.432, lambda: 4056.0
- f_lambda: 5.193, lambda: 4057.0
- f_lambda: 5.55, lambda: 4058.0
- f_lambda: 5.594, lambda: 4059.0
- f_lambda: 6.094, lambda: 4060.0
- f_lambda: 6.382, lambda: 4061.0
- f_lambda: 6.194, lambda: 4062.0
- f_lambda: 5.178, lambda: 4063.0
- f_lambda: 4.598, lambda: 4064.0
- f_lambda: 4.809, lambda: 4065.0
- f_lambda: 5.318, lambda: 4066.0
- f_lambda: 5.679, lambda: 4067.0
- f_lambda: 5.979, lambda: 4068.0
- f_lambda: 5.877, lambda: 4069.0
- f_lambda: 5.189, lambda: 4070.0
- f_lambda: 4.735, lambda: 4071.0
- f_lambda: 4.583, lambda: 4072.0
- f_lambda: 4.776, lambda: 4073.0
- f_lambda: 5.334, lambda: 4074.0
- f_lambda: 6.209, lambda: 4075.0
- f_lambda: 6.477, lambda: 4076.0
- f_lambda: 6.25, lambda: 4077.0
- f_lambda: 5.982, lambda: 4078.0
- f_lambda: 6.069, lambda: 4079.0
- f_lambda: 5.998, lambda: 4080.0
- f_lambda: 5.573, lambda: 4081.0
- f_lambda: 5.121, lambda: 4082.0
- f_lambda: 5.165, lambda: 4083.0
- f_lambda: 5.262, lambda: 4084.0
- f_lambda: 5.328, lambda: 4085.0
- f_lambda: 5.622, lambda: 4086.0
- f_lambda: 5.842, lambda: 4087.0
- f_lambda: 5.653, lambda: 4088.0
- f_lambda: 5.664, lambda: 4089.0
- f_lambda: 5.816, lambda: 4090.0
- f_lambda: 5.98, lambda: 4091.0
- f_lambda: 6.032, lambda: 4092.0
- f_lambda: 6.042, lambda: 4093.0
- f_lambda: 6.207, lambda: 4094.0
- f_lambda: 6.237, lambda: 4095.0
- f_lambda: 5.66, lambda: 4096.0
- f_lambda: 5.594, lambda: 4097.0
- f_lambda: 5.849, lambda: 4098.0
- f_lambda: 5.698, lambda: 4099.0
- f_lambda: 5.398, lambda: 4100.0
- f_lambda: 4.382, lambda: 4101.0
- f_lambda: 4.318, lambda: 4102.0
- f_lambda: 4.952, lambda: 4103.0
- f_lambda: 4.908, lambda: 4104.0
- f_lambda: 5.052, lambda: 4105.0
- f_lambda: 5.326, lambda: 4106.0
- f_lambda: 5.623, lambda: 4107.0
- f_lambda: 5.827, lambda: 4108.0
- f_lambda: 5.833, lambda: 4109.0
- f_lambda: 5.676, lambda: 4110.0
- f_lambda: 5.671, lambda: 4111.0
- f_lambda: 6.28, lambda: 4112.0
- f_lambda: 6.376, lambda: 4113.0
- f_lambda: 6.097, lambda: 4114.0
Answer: 1.40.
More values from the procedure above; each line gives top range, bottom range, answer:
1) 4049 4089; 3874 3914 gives 1.34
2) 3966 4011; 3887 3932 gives 1.18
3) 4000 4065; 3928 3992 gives 1.39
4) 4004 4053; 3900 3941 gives 1.52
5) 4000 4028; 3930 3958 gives 1.46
